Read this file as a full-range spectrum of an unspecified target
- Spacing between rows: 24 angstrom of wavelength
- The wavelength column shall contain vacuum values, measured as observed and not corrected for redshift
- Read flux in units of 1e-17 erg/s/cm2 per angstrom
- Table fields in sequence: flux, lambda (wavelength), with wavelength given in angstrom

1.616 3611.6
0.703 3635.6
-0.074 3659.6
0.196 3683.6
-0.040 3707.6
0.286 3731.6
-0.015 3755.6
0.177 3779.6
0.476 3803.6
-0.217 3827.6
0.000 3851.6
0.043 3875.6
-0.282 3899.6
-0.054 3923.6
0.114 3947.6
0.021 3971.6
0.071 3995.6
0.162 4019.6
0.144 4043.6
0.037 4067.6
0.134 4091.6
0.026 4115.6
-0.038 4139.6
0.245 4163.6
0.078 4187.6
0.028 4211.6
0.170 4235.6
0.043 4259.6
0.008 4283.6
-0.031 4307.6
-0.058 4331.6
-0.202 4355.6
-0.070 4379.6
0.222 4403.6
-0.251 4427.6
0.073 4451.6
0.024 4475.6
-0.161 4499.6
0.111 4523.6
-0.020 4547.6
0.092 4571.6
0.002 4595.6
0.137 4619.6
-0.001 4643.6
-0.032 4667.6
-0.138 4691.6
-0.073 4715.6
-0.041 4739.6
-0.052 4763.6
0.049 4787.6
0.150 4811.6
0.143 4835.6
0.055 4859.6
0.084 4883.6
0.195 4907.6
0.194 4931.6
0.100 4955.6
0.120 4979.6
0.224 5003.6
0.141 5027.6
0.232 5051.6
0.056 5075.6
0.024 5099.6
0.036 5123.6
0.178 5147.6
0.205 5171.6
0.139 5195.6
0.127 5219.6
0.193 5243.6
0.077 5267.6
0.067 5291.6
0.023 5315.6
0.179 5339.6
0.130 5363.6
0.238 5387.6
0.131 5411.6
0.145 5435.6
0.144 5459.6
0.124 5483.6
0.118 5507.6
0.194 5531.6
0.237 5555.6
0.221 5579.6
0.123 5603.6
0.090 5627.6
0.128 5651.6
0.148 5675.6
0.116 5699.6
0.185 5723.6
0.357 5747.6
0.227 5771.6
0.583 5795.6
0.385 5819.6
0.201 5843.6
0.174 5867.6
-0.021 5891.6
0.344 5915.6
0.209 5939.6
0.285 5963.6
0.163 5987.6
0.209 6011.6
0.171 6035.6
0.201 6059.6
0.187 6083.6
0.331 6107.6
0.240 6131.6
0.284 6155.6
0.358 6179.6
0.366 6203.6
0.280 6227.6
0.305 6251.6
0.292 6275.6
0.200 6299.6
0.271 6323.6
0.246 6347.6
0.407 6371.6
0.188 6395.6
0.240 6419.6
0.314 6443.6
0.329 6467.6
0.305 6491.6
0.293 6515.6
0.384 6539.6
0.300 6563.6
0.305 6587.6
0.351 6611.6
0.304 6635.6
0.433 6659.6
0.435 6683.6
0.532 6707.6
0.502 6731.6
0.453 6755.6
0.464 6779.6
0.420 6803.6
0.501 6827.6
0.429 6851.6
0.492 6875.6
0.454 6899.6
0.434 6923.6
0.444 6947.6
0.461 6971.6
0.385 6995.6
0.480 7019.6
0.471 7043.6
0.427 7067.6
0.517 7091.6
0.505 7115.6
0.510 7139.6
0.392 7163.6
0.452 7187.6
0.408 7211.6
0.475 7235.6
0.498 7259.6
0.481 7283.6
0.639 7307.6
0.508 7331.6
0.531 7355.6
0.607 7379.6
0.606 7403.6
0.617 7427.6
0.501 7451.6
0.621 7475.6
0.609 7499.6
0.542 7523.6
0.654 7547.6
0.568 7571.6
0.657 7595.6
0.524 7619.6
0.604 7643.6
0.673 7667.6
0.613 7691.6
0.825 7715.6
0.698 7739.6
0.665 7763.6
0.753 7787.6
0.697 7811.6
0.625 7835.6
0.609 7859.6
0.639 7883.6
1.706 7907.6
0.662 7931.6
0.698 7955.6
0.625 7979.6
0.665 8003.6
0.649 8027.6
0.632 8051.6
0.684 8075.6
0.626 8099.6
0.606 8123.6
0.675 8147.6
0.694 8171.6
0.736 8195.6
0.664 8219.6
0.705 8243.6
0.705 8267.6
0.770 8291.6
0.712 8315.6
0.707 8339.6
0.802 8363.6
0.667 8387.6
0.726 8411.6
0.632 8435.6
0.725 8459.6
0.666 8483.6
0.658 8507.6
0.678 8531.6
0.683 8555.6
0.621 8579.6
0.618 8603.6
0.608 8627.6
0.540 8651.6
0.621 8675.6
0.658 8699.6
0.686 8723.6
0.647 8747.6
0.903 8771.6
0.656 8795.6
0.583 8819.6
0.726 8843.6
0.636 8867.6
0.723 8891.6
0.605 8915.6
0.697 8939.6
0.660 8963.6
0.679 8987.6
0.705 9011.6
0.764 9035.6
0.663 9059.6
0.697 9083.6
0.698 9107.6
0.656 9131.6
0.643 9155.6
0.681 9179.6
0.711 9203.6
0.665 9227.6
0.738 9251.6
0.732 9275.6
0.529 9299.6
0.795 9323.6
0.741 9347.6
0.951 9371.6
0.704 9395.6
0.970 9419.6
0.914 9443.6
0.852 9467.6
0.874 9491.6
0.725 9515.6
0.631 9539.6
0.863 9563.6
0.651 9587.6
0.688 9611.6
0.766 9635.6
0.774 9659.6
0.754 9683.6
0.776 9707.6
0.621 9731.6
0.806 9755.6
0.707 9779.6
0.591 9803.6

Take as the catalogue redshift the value 0.67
